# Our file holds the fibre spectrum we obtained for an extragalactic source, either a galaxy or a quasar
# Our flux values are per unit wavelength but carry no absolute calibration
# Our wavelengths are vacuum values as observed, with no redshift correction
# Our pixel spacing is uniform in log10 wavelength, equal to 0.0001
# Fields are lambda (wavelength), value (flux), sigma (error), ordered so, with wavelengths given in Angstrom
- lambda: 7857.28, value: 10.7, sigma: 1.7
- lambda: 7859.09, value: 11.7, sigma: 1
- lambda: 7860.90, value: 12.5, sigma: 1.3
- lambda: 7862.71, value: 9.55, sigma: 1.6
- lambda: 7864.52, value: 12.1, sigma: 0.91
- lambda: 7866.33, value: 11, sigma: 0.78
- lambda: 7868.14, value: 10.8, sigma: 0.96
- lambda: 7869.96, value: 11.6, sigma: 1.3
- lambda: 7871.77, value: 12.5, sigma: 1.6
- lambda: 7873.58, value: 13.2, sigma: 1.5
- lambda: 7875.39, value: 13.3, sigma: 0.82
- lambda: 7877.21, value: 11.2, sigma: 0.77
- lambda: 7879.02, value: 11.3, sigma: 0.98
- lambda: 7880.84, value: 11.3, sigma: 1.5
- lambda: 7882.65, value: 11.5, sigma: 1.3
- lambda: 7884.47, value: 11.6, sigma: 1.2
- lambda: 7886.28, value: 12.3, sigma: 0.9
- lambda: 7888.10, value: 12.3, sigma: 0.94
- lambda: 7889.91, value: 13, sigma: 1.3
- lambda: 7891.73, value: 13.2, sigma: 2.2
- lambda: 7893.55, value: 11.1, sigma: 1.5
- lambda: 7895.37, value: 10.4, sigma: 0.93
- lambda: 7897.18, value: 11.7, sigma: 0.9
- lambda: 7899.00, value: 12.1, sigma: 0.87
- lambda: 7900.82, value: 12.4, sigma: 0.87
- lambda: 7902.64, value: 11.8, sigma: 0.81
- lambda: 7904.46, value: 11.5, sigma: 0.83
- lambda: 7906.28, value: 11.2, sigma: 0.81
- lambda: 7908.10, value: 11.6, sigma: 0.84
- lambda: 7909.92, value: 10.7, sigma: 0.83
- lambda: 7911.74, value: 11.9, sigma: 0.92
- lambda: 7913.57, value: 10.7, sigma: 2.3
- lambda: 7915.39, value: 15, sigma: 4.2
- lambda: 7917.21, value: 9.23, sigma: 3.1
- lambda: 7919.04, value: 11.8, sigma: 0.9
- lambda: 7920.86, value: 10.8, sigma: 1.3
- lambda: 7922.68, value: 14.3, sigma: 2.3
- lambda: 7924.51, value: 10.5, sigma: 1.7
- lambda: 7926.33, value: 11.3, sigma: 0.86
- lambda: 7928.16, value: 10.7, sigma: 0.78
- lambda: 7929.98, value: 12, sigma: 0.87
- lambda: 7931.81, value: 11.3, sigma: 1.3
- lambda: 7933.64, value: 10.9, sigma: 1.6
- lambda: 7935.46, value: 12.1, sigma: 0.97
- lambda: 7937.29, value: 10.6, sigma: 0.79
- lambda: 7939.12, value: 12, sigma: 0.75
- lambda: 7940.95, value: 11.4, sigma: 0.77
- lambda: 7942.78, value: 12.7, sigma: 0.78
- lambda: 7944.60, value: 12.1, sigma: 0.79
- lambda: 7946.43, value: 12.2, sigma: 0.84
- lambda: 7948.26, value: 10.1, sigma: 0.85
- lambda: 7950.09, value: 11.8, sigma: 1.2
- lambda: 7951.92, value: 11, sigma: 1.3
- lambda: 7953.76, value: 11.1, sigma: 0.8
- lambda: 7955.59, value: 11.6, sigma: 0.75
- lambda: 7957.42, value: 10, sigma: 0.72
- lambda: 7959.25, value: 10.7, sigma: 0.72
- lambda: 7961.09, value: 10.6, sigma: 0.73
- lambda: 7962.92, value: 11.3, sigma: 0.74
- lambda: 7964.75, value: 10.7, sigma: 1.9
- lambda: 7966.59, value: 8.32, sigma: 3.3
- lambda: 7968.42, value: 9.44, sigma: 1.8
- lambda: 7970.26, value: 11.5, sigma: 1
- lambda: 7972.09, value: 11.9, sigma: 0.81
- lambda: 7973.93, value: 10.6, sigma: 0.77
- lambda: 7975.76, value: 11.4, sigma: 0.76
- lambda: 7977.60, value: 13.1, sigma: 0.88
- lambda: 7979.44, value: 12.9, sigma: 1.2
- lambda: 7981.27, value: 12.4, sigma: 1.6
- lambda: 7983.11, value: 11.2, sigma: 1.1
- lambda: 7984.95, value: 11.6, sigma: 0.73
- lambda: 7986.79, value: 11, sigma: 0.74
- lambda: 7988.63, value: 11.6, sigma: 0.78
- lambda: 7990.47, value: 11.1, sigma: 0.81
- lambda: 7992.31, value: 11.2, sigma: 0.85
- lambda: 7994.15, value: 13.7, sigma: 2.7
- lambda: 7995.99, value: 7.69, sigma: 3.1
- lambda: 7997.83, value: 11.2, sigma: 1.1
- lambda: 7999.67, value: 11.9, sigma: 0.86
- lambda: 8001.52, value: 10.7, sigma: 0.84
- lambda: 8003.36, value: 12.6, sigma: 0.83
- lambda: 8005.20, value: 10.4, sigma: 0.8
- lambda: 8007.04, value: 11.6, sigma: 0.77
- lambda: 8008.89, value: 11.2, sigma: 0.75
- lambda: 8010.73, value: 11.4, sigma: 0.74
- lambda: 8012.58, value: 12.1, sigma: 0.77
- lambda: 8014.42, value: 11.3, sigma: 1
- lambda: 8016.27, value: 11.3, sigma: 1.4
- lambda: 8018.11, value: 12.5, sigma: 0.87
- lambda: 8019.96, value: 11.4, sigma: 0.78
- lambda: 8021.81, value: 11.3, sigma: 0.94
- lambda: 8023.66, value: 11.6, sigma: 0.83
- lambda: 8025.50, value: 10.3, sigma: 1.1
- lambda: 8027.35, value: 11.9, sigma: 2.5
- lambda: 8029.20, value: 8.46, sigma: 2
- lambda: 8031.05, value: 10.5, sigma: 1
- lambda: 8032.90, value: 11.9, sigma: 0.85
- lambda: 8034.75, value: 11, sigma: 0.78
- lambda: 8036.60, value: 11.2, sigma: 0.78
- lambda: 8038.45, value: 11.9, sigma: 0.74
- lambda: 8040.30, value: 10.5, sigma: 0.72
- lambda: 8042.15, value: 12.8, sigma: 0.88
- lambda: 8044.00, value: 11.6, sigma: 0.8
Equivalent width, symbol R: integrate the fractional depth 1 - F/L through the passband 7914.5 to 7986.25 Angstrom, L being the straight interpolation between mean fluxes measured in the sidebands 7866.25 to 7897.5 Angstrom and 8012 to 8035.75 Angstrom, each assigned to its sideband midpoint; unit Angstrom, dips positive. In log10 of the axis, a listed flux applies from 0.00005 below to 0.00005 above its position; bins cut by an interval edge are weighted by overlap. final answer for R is 1.0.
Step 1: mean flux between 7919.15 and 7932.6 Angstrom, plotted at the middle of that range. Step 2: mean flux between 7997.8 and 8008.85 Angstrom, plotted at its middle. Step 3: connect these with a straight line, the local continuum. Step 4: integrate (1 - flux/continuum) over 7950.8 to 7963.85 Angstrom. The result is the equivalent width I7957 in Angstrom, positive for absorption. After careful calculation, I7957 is 0.7 Angstrom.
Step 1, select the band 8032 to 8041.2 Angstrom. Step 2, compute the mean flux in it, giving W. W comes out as 11.3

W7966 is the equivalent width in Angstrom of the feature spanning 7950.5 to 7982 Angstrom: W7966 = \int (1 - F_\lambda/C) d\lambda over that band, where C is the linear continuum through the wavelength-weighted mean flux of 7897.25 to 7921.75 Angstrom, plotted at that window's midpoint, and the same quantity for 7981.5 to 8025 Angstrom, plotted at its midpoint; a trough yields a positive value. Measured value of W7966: 1.0 Angstrom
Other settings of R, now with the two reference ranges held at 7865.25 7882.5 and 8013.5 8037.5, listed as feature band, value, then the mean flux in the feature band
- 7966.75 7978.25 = 0.3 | 11.1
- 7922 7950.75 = -0.2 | 11.6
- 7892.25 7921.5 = 0.3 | 11.5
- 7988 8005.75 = 0.1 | 11.2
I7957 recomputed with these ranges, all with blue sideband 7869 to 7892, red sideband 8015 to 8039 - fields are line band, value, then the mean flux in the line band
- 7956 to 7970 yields 1.6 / 10.3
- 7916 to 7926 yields 0.4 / 11.4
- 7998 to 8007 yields -0.1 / 11.4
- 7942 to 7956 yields 0.1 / 11.6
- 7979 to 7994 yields -0.3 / 11.7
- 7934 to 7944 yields 0.0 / 11.7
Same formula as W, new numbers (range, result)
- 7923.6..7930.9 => 11.1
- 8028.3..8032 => 9.5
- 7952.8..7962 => 10.8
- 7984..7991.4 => 11.3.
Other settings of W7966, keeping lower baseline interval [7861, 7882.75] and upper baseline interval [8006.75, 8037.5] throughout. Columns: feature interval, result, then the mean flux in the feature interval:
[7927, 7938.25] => 0.2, 11.3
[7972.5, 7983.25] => -0.6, 12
